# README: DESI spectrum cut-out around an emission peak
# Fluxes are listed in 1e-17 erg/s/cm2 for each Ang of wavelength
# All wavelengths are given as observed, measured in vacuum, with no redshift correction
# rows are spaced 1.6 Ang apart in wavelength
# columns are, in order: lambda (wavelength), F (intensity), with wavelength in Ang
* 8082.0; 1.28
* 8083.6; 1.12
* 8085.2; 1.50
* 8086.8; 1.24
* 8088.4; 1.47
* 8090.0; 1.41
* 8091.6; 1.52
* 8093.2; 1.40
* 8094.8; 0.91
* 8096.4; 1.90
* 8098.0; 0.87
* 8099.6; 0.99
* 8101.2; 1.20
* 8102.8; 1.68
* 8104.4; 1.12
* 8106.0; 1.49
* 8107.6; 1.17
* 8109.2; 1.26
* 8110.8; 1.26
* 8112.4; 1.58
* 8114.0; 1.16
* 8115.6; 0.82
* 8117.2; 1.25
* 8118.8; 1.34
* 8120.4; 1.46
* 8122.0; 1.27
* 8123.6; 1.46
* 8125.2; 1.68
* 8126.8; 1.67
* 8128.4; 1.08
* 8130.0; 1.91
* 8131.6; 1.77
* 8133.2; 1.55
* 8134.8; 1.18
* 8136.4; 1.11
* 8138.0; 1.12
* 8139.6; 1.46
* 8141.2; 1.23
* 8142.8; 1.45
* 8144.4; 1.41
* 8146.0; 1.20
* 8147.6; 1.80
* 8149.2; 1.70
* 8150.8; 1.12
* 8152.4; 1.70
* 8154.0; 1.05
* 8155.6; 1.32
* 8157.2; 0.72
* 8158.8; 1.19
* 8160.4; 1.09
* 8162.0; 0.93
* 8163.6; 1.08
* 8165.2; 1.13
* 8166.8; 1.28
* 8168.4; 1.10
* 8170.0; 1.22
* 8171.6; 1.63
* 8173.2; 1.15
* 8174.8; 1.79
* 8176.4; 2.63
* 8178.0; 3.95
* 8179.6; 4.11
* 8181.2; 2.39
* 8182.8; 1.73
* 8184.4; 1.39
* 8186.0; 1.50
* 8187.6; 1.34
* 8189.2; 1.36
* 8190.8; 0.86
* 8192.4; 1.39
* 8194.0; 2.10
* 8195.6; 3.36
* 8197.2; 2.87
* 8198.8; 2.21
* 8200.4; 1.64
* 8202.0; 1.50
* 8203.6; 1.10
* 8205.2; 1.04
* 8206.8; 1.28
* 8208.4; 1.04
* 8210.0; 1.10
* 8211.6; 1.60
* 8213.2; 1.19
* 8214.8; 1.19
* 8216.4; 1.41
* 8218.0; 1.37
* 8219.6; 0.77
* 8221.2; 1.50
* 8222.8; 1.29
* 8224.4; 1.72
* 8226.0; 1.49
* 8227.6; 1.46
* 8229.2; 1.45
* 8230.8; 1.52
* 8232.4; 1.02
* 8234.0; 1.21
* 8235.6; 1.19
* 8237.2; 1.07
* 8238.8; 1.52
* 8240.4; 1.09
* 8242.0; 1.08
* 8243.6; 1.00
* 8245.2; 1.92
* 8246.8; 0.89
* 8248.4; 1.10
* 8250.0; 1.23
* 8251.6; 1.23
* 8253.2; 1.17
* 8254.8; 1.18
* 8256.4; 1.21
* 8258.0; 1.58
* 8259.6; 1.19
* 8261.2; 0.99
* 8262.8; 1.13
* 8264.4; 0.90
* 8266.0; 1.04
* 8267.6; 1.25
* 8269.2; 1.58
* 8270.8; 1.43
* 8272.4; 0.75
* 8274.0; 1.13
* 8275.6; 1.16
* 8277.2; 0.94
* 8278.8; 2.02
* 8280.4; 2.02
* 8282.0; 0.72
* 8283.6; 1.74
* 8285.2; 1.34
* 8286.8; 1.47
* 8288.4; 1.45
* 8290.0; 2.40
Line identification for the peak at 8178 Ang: [S II]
